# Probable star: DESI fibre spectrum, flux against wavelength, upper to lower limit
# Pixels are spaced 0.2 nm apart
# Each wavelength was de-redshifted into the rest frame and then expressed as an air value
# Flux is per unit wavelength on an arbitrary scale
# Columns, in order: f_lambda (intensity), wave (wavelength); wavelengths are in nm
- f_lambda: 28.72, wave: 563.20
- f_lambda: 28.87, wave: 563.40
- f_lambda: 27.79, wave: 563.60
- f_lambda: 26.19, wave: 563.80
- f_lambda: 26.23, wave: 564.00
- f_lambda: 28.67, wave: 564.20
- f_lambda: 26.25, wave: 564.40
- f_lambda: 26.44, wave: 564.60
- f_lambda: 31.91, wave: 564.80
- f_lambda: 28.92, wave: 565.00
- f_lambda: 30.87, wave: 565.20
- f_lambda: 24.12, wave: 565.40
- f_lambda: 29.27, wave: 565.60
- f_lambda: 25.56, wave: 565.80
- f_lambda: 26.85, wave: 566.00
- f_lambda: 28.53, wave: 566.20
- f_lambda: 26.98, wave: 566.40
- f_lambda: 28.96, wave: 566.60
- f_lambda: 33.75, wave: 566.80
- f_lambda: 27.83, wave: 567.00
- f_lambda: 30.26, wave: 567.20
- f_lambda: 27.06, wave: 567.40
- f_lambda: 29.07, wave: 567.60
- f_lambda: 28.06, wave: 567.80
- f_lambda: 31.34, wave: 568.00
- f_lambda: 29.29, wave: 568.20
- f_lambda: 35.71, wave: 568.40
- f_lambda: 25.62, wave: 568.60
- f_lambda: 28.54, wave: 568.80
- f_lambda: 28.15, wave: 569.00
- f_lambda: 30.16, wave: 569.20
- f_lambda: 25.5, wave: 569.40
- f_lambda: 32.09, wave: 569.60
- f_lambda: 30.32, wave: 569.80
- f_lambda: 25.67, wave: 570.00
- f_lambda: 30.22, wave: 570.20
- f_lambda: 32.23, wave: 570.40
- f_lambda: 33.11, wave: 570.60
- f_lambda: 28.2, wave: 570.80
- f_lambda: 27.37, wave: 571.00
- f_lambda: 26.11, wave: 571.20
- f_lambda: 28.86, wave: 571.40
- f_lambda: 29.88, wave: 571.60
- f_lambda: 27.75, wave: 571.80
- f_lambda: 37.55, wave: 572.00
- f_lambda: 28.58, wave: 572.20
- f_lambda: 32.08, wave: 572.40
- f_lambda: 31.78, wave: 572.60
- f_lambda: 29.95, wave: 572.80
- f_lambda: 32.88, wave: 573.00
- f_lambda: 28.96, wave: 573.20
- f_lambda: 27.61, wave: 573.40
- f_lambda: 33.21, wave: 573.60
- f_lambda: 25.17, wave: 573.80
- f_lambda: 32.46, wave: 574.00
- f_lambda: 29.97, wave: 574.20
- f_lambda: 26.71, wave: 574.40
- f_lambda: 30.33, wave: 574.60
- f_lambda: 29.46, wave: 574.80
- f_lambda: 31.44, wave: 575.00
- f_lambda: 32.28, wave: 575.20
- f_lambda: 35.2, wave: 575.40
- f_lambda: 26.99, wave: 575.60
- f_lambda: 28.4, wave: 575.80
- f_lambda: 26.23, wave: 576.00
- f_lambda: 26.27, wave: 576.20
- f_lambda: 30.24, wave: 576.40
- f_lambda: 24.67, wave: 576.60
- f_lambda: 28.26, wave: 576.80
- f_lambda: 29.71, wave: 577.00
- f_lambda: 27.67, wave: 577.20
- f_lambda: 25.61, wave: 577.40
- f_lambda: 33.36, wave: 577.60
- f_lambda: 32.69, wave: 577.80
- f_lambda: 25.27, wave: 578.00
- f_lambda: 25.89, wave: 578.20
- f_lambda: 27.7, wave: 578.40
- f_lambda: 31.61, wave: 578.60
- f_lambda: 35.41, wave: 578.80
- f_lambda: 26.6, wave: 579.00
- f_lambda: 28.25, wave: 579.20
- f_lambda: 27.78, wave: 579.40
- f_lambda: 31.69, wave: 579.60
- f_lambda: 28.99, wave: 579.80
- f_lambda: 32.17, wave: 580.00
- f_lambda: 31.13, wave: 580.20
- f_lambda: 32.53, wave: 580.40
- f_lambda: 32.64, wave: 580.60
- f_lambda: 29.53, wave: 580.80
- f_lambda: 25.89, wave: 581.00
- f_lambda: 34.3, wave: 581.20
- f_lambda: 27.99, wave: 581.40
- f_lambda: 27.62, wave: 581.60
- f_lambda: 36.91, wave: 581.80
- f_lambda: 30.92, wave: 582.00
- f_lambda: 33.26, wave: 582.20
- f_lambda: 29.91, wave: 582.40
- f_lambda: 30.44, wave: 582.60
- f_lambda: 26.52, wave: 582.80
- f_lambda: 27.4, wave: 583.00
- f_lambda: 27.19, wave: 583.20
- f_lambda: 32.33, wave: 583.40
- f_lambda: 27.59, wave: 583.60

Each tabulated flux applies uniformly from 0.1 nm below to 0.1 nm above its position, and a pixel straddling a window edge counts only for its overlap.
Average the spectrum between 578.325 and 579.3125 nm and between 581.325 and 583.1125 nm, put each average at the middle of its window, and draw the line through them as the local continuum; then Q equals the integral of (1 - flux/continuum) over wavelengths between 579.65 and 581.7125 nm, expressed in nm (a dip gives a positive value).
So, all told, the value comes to -0.02 nm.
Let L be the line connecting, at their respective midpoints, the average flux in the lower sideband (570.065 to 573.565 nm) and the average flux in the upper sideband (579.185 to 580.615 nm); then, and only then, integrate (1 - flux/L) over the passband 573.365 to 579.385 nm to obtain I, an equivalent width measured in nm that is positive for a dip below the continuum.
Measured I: 0.26 nm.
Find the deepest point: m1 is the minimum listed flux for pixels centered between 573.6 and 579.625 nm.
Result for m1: 24.67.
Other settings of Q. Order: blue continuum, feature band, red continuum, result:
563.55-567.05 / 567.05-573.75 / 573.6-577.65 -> -0.276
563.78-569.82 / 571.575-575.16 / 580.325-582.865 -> -0.097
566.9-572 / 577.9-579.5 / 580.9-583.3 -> 0.062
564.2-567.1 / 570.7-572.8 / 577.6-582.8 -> -0.049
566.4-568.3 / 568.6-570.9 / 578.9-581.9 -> 0.019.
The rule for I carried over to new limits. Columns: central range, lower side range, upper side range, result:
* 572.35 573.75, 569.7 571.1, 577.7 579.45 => -0.060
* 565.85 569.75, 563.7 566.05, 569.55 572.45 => -0.053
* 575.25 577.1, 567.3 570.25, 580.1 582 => 0.102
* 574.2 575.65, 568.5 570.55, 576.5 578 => -0.087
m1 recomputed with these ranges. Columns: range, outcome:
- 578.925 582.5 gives 25.89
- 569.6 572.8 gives 25.67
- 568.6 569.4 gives 25.5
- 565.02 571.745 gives 24.12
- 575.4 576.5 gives 26.23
